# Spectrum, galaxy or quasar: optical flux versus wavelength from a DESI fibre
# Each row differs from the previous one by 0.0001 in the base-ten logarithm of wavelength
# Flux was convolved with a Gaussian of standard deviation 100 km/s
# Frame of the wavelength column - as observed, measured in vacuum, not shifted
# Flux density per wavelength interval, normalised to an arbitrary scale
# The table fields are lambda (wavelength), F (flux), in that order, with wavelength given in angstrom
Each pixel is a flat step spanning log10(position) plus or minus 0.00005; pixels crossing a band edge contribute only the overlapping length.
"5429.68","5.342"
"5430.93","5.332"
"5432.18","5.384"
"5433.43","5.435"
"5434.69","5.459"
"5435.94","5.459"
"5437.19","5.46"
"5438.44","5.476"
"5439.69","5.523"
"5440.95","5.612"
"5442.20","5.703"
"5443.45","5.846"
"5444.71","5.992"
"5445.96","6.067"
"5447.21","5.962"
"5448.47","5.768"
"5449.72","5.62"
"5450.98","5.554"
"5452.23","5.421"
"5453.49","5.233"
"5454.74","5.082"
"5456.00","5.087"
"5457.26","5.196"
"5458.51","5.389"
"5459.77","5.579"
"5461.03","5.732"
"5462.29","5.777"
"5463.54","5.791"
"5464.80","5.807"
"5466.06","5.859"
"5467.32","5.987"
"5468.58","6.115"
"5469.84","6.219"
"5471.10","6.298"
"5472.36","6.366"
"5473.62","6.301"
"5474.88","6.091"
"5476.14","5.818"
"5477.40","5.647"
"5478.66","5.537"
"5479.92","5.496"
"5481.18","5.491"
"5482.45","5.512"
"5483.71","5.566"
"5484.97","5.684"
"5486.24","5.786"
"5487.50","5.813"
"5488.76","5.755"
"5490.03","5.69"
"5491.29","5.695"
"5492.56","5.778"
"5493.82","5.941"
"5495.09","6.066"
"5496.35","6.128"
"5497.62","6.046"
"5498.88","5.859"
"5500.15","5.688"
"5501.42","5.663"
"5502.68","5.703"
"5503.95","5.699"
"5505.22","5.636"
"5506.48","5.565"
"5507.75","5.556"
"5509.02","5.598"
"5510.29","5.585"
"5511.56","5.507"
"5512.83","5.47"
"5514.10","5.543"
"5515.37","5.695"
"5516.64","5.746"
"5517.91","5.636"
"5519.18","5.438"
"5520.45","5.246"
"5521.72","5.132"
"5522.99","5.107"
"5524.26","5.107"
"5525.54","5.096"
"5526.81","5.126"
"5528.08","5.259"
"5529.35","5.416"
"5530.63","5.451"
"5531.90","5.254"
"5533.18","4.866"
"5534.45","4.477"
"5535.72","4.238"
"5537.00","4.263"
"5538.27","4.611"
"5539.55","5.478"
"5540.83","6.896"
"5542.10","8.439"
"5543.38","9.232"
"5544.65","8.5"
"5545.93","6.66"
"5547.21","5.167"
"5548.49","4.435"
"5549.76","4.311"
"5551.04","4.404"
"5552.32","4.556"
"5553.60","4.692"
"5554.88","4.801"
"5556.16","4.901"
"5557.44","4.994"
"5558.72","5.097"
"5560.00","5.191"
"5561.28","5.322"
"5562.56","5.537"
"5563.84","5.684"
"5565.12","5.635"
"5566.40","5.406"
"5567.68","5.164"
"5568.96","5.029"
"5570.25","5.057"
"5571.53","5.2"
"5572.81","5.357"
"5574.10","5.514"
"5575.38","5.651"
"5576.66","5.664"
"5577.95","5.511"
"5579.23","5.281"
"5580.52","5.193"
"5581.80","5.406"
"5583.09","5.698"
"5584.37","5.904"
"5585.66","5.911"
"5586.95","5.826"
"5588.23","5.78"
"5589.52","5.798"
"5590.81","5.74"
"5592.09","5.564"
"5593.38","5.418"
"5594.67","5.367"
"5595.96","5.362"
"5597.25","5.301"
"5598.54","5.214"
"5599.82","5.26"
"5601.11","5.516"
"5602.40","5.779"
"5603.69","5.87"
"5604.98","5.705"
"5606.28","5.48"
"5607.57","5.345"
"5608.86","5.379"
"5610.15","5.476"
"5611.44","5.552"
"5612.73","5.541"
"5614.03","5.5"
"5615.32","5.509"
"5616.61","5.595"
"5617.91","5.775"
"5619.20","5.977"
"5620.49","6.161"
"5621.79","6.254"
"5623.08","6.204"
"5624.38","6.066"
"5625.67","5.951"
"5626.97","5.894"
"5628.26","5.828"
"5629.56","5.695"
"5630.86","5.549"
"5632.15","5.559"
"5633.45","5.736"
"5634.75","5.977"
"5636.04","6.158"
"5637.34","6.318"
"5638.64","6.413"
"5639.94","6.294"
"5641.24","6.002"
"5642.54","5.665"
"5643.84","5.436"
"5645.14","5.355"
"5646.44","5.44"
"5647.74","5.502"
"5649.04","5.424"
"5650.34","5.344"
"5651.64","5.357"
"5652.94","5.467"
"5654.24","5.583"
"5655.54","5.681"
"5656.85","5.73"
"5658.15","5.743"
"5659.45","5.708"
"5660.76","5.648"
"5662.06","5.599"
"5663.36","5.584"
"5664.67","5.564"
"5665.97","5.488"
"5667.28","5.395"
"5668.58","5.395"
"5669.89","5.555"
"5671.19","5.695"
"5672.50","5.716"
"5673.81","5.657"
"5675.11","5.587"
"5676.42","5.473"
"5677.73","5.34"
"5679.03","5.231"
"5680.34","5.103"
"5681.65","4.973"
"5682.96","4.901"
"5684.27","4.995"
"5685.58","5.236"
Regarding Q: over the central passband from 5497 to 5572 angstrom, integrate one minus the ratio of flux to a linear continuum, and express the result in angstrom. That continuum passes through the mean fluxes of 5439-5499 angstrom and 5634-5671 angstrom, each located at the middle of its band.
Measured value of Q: 3.5 angstrom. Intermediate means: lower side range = 5.76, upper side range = 5.67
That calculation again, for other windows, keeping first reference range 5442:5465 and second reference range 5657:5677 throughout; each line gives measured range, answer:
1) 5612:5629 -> -0.82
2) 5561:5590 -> 0.50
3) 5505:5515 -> 0.08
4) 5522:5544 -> 0.24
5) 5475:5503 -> -0.73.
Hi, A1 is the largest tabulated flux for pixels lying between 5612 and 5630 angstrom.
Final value 6.254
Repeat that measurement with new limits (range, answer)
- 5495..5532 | 6.128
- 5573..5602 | 5.911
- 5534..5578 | 9.232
